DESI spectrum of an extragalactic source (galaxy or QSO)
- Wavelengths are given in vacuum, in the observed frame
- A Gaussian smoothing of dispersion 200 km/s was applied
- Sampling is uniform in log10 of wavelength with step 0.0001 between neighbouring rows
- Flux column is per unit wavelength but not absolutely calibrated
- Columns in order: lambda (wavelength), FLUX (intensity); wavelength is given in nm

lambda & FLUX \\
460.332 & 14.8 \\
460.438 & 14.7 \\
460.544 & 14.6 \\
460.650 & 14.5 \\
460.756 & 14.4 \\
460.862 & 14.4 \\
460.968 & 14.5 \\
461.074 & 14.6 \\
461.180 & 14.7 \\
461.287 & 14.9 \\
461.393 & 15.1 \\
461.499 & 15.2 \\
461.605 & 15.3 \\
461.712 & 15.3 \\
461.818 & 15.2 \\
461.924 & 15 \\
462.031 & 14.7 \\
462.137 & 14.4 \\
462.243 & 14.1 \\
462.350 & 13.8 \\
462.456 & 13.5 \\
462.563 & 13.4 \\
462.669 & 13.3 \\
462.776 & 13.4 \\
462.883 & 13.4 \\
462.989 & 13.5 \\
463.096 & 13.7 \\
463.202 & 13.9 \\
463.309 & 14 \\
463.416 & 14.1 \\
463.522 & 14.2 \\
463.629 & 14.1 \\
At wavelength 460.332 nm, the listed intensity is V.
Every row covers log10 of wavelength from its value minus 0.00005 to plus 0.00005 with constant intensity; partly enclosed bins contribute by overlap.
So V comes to 14.8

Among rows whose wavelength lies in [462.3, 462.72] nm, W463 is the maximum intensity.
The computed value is 13.8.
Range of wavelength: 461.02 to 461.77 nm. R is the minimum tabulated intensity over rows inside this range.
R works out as 14.6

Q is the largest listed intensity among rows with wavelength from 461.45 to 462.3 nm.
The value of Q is 15.3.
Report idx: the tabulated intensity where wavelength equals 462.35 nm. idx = 13.8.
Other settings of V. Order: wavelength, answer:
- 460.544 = 14.6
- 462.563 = 13.4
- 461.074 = 14.6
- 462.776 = 13.4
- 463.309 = 14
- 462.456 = 13.5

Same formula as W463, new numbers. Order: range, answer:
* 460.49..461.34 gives 14.9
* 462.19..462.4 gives 14.1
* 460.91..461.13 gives 14.6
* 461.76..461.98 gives 15.2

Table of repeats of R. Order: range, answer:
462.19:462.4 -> 13.8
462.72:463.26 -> 13.4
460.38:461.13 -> 14.4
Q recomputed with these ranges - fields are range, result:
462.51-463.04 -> 13.5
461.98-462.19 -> 14.7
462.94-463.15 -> 13.7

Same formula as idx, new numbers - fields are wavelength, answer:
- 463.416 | 14.1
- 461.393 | 15.1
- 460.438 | 14.7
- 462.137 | 14.4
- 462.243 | 14.1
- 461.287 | 14.9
